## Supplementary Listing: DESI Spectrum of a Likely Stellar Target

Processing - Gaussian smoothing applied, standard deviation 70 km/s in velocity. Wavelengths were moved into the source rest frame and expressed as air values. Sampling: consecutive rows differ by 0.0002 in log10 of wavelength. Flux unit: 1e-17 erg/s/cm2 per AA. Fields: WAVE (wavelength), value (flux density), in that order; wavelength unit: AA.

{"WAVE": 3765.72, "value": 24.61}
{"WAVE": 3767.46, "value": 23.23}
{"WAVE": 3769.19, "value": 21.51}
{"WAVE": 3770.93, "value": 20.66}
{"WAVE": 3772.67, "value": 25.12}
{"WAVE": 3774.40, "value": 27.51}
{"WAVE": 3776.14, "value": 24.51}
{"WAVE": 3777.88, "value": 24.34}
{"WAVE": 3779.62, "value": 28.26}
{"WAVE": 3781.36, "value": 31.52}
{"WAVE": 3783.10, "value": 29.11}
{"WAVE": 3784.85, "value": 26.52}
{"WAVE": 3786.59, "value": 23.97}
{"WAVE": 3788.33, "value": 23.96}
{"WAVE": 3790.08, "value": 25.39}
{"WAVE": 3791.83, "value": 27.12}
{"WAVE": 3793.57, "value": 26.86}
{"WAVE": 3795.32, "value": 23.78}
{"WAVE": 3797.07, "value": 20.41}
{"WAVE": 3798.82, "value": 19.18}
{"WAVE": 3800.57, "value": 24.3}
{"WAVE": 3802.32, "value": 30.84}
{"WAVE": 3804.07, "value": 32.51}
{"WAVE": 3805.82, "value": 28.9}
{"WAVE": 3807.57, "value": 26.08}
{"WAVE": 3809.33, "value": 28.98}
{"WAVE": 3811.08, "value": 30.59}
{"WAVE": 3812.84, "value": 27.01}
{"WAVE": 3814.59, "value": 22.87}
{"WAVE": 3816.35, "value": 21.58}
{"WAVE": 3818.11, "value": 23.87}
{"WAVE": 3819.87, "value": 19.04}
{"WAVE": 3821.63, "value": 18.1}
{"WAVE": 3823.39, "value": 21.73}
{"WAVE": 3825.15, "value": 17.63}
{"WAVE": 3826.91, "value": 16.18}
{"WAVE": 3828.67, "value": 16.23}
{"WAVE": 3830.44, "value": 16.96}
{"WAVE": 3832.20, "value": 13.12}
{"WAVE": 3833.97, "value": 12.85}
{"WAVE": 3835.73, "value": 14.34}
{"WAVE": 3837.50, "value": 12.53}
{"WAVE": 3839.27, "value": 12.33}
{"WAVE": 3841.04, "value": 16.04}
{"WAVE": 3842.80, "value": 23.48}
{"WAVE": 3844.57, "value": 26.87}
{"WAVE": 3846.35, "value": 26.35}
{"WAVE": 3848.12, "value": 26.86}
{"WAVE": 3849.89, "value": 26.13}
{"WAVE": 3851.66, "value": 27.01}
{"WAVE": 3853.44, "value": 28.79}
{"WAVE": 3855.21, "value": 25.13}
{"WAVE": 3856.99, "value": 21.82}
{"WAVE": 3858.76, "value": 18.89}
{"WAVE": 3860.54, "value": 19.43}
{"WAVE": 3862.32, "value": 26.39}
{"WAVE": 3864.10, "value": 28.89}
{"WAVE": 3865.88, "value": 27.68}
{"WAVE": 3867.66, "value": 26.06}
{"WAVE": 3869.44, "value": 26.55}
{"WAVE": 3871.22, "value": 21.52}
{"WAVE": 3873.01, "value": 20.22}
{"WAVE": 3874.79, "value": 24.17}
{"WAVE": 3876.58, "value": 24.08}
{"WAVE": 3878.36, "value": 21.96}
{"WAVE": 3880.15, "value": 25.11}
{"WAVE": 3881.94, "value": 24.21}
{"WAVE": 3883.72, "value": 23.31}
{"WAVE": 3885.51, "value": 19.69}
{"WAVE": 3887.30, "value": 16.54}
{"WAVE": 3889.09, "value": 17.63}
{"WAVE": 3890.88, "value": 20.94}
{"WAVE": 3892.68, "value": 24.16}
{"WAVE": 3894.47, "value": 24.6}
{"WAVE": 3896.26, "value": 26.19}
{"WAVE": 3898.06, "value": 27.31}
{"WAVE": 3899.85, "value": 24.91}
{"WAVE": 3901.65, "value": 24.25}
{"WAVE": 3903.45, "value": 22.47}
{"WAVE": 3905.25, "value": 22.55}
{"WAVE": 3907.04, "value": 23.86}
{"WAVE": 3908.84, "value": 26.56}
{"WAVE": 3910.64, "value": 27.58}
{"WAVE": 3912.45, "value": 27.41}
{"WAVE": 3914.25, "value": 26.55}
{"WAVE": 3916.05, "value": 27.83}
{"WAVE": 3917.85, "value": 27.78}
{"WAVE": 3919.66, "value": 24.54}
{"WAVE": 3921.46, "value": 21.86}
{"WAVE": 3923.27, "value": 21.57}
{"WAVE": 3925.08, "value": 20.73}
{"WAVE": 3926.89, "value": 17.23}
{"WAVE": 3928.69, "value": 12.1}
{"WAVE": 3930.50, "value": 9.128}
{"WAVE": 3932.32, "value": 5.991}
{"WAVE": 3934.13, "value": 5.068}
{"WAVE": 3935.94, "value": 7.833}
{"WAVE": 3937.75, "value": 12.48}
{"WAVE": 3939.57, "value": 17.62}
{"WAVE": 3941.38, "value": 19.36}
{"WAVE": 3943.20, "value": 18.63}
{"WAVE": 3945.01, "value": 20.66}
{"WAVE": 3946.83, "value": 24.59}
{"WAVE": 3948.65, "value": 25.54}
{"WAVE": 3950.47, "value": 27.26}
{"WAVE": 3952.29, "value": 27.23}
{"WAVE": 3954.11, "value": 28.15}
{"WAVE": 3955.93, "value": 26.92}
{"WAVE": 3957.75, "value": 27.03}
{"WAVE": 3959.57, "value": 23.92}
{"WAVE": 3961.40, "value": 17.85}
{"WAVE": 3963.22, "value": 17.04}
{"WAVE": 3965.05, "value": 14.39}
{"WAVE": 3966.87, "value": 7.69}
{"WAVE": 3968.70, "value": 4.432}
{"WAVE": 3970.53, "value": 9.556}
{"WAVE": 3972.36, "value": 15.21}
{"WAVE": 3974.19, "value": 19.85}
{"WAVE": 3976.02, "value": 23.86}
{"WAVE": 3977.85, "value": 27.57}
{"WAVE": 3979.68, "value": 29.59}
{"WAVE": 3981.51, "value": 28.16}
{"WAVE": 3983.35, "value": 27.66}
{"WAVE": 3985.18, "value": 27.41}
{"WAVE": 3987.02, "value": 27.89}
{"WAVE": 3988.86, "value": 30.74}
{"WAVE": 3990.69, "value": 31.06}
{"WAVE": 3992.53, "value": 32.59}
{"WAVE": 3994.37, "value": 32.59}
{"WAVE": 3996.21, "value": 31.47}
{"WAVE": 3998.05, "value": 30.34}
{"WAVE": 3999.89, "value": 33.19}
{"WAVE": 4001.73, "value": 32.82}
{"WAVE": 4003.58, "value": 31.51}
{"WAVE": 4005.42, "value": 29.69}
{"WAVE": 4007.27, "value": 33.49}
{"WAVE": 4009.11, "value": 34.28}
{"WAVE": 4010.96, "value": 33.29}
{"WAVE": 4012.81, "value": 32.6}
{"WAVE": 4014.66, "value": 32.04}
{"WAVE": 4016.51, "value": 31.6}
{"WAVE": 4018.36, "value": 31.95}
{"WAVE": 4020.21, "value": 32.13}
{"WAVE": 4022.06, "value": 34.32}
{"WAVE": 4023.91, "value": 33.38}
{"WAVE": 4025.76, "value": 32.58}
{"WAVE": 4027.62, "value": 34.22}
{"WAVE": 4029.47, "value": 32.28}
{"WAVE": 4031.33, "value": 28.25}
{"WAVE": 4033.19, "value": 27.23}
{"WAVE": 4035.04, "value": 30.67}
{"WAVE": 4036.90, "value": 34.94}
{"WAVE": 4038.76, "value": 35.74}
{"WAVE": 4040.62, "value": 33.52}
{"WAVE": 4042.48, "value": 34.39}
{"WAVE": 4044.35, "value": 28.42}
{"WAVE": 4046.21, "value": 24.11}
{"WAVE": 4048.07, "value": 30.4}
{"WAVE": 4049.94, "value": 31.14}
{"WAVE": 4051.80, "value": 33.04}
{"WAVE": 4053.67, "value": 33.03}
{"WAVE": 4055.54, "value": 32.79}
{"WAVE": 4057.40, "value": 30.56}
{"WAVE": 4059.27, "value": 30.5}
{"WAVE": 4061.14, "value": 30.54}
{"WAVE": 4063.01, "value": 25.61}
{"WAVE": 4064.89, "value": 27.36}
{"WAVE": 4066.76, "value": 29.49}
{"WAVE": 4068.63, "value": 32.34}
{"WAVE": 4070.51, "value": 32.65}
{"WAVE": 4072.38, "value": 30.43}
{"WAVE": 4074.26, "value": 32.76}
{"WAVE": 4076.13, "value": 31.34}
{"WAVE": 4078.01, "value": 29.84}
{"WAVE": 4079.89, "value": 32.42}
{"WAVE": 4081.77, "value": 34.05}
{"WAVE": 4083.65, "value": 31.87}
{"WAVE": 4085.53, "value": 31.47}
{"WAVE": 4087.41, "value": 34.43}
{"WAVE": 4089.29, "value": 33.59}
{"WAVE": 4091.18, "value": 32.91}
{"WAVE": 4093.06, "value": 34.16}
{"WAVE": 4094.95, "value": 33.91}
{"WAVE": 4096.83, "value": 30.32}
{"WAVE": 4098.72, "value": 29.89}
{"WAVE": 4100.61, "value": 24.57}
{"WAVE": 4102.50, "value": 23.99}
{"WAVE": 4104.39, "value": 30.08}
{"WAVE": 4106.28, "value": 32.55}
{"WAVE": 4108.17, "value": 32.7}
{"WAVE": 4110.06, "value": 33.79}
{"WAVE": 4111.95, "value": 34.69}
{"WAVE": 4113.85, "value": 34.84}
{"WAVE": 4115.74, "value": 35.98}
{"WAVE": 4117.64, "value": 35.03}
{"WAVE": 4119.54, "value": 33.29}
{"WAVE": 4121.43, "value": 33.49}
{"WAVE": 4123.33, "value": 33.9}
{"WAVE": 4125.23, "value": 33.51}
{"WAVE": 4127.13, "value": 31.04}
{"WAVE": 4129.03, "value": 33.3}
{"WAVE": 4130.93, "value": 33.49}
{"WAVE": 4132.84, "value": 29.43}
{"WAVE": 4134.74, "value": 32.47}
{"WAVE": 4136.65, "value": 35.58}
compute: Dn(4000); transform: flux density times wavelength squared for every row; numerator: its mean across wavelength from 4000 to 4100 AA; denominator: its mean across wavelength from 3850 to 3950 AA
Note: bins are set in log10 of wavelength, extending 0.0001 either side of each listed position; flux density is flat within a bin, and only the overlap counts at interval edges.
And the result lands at 1.56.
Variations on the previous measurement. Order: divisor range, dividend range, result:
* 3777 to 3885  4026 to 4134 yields 1.54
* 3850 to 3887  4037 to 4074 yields 1.42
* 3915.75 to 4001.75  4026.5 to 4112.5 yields 1.51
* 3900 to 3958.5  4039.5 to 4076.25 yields 1.54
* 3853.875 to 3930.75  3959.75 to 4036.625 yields 1.26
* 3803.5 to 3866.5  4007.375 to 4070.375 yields 1.57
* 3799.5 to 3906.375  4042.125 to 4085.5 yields 1.50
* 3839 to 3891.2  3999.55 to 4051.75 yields 1.49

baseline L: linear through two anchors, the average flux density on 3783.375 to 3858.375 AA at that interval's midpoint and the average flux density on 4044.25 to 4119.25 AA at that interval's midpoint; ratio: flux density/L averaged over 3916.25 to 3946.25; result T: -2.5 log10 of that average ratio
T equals 0.49 mag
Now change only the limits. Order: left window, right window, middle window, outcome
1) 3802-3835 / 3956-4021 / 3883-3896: 0.134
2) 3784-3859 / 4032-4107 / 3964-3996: 0.212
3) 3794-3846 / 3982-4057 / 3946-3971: 0.364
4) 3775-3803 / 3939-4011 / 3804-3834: 0.168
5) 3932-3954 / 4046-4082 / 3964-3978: 0.410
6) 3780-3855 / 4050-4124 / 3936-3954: 0.275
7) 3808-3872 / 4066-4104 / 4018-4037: -0.099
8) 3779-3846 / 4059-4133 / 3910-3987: 0.308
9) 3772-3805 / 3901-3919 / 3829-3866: 0.211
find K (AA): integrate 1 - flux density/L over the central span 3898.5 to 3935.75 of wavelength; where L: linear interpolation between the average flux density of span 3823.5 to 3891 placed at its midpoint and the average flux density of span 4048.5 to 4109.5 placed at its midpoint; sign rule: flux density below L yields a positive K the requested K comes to 4.9 AA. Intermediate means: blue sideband 21.4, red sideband 31.1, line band 20.8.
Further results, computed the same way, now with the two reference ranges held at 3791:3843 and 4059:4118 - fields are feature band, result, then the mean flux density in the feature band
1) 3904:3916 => -0.4 AA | 25.8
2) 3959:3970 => 5.4 AA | 13.7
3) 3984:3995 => -0.9 AA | 30.3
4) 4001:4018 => -2.2 AA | 32.3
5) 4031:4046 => -0.9 AA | 31.4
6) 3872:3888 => 1.1 AA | 22.2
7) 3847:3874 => -2.0 AA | 24.8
